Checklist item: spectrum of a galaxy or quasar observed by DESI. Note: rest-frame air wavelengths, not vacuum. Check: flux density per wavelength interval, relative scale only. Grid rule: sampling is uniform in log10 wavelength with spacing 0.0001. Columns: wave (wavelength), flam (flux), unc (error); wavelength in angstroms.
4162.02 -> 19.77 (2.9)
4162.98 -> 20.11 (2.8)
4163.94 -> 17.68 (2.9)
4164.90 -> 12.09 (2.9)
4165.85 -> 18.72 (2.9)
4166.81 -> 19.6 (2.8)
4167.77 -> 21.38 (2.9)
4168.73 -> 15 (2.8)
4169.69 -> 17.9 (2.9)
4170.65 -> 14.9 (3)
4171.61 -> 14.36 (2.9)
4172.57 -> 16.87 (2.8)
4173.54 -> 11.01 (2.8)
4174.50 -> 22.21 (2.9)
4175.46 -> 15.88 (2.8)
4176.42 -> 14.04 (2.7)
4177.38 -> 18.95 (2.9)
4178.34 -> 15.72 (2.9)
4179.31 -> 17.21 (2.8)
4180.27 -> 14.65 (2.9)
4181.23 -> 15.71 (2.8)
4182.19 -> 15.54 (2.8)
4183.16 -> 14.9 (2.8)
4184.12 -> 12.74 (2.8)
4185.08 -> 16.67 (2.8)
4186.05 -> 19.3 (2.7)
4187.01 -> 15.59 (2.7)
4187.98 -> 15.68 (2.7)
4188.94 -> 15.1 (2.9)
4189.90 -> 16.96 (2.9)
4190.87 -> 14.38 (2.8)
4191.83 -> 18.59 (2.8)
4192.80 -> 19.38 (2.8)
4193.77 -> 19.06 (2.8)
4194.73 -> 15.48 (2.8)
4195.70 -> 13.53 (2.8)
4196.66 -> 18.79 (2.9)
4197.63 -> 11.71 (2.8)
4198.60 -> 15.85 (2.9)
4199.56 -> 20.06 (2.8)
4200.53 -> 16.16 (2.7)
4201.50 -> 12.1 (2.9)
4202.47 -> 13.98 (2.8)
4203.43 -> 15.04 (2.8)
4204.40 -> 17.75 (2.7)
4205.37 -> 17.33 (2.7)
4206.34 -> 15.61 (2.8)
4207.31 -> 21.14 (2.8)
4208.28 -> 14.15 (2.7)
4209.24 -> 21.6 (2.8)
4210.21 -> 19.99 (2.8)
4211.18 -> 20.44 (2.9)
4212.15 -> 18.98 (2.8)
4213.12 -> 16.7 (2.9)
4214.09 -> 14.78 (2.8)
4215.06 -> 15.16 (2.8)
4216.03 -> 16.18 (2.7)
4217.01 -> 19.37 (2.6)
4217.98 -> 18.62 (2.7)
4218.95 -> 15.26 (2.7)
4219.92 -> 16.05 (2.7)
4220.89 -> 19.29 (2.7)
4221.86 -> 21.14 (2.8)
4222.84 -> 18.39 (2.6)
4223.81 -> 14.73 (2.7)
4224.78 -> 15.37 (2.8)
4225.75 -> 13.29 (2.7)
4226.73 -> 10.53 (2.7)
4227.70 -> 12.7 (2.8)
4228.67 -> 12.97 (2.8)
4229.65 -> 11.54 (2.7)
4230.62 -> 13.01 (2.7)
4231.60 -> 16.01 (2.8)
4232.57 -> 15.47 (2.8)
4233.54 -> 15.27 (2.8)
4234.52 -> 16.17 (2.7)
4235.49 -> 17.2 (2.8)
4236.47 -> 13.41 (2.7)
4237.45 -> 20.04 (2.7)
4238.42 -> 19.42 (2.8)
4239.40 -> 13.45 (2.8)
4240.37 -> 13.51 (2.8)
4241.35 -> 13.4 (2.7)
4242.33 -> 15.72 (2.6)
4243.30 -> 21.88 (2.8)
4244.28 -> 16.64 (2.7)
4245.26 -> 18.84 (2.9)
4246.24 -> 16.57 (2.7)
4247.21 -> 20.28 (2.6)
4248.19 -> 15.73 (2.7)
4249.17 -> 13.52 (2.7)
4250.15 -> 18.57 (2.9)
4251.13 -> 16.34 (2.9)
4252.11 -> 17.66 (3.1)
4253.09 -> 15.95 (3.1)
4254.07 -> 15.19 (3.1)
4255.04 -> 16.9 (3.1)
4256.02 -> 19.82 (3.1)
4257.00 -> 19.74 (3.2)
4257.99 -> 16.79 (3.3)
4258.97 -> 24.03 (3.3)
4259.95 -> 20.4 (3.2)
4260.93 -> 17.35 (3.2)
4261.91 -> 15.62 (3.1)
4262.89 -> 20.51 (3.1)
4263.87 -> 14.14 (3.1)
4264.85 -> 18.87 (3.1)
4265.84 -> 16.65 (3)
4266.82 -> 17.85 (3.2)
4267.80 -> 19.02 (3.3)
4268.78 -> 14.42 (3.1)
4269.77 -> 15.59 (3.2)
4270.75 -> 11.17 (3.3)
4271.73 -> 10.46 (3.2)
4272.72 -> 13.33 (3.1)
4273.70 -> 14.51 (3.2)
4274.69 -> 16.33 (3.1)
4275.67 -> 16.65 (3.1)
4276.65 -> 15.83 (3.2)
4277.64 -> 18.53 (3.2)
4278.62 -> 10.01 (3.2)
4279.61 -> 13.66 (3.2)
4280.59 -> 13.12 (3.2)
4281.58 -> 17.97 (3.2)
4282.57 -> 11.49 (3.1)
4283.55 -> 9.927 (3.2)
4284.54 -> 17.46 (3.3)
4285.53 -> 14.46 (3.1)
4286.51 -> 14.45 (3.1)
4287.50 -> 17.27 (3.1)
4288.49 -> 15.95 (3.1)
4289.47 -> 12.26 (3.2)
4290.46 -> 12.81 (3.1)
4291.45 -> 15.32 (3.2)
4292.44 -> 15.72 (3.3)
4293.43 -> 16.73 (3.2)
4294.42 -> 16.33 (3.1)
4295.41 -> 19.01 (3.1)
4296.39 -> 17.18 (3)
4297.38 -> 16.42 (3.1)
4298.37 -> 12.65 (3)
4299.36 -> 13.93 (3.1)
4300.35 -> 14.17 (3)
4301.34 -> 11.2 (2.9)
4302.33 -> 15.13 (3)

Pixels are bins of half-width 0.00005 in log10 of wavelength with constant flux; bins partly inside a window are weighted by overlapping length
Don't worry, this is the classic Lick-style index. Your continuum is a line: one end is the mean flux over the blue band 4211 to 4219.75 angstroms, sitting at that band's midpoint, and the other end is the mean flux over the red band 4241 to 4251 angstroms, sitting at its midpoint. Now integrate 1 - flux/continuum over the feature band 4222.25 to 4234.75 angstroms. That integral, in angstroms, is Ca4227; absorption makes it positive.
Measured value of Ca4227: 2.1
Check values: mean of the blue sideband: 17.1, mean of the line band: 14.3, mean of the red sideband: 17.1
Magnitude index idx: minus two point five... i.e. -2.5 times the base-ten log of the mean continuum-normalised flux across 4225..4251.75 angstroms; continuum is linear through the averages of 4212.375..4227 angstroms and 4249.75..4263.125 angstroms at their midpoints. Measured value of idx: 0.114 mag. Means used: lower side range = 16.4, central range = 15.6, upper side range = 18.2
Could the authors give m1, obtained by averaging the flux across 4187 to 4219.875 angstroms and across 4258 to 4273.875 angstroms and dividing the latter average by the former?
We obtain 0.99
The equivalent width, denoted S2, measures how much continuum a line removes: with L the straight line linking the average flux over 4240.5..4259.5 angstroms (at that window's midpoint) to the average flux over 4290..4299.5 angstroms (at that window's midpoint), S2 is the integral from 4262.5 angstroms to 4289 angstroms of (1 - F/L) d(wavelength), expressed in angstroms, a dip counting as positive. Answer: 2.1 angstroms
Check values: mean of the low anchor 17.5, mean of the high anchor 15.7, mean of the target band 15.1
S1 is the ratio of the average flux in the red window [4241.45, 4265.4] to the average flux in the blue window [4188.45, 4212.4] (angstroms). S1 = 1.0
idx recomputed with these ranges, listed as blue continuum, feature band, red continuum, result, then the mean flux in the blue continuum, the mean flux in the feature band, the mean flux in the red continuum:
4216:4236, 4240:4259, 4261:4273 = -0.10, 15.6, 17.2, 15.7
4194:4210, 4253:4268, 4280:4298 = -0.16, 16.4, 18.1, 15.2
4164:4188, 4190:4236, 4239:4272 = 0.02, 16.3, 16.3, 16.9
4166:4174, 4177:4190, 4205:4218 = 0.06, 16.5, 16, 17.8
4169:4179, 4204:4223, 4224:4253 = -0.13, 16.2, 17.9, 15.7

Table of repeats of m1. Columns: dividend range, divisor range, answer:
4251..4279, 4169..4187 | 1.04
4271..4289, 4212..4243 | 0.92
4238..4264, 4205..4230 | 1.05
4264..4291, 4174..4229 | 0.90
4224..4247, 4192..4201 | 0.92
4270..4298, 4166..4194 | 0.90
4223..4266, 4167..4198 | 1.01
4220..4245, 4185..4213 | 0.93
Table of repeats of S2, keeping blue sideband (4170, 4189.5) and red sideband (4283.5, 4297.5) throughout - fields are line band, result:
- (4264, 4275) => 0.3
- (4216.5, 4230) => 0.0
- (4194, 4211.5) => -1.0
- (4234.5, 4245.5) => -0.6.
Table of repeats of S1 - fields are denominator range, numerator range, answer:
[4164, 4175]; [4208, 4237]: 0.96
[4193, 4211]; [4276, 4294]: 0.87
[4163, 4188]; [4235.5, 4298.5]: 0.98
